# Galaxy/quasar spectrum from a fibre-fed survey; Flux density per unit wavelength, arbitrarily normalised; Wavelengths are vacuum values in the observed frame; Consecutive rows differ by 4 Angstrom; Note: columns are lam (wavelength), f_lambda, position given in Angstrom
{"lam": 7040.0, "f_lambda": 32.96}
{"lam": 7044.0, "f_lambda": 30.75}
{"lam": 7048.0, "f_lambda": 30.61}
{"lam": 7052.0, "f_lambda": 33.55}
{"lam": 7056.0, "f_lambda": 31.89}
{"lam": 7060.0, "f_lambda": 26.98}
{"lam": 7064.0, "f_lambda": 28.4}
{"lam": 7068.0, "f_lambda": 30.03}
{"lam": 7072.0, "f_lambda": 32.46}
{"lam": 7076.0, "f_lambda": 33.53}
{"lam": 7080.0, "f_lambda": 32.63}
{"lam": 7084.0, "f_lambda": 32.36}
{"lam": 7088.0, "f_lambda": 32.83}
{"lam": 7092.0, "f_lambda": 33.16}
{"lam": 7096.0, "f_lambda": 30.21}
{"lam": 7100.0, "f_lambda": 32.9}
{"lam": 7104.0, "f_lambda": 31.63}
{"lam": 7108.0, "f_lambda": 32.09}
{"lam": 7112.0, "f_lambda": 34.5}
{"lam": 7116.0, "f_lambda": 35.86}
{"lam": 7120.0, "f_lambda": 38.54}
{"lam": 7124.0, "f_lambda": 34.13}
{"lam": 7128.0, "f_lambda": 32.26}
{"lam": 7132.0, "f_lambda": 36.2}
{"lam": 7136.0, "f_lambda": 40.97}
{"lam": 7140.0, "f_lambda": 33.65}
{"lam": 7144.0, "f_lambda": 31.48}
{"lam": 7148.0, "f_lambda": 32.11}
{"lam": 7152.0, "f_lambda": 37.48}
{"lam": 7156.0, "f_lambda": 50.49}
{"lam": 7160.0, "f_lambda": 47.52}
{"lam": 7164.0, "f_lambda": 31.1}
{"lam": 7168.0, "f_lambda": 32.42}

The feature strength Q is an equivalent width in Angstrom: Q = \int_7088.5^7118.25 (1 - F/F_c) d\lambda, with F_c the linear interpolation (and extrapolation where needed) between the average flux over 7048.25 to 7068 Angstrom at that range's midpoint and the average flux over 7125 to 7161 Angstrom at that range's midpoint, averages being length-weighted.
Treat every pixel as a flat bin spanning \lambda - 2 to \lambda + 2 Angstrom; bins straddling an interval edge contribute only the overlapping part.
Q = 1.1 Angstrom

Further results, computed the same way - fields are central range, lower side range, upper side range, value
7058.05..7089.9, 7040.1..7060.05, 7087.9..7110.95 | 0.6 Angstrom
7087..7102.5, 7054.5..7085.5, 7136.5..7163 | 0.5 Angstrom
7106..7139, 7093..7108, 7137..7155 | -2.1 Angstrom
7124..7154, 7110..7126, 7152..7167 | 3.0 Angstrom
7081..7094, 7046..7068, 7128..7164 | 0.0 Angstrom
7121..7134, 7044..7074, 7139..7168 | 0.4 Angstrom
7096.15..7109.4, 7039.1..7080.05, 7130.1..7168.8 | 0.9 Angstrom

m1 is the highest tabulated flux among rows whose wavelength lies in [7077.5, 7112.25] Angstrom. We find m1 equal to 34.5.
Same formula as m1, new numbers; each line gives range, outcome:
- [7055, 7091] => 33.53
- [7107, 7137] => 40.97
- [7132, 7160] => 50.49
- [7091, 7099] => 33.16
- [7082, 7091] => 32.83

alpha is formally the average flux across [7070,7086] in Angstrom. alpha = 32.7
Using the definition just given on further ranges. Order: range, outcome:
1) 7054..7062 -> 29.4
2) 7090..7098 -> 31.7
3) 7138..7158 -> 37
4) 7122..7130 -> 33.2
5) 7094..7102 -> 31.6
